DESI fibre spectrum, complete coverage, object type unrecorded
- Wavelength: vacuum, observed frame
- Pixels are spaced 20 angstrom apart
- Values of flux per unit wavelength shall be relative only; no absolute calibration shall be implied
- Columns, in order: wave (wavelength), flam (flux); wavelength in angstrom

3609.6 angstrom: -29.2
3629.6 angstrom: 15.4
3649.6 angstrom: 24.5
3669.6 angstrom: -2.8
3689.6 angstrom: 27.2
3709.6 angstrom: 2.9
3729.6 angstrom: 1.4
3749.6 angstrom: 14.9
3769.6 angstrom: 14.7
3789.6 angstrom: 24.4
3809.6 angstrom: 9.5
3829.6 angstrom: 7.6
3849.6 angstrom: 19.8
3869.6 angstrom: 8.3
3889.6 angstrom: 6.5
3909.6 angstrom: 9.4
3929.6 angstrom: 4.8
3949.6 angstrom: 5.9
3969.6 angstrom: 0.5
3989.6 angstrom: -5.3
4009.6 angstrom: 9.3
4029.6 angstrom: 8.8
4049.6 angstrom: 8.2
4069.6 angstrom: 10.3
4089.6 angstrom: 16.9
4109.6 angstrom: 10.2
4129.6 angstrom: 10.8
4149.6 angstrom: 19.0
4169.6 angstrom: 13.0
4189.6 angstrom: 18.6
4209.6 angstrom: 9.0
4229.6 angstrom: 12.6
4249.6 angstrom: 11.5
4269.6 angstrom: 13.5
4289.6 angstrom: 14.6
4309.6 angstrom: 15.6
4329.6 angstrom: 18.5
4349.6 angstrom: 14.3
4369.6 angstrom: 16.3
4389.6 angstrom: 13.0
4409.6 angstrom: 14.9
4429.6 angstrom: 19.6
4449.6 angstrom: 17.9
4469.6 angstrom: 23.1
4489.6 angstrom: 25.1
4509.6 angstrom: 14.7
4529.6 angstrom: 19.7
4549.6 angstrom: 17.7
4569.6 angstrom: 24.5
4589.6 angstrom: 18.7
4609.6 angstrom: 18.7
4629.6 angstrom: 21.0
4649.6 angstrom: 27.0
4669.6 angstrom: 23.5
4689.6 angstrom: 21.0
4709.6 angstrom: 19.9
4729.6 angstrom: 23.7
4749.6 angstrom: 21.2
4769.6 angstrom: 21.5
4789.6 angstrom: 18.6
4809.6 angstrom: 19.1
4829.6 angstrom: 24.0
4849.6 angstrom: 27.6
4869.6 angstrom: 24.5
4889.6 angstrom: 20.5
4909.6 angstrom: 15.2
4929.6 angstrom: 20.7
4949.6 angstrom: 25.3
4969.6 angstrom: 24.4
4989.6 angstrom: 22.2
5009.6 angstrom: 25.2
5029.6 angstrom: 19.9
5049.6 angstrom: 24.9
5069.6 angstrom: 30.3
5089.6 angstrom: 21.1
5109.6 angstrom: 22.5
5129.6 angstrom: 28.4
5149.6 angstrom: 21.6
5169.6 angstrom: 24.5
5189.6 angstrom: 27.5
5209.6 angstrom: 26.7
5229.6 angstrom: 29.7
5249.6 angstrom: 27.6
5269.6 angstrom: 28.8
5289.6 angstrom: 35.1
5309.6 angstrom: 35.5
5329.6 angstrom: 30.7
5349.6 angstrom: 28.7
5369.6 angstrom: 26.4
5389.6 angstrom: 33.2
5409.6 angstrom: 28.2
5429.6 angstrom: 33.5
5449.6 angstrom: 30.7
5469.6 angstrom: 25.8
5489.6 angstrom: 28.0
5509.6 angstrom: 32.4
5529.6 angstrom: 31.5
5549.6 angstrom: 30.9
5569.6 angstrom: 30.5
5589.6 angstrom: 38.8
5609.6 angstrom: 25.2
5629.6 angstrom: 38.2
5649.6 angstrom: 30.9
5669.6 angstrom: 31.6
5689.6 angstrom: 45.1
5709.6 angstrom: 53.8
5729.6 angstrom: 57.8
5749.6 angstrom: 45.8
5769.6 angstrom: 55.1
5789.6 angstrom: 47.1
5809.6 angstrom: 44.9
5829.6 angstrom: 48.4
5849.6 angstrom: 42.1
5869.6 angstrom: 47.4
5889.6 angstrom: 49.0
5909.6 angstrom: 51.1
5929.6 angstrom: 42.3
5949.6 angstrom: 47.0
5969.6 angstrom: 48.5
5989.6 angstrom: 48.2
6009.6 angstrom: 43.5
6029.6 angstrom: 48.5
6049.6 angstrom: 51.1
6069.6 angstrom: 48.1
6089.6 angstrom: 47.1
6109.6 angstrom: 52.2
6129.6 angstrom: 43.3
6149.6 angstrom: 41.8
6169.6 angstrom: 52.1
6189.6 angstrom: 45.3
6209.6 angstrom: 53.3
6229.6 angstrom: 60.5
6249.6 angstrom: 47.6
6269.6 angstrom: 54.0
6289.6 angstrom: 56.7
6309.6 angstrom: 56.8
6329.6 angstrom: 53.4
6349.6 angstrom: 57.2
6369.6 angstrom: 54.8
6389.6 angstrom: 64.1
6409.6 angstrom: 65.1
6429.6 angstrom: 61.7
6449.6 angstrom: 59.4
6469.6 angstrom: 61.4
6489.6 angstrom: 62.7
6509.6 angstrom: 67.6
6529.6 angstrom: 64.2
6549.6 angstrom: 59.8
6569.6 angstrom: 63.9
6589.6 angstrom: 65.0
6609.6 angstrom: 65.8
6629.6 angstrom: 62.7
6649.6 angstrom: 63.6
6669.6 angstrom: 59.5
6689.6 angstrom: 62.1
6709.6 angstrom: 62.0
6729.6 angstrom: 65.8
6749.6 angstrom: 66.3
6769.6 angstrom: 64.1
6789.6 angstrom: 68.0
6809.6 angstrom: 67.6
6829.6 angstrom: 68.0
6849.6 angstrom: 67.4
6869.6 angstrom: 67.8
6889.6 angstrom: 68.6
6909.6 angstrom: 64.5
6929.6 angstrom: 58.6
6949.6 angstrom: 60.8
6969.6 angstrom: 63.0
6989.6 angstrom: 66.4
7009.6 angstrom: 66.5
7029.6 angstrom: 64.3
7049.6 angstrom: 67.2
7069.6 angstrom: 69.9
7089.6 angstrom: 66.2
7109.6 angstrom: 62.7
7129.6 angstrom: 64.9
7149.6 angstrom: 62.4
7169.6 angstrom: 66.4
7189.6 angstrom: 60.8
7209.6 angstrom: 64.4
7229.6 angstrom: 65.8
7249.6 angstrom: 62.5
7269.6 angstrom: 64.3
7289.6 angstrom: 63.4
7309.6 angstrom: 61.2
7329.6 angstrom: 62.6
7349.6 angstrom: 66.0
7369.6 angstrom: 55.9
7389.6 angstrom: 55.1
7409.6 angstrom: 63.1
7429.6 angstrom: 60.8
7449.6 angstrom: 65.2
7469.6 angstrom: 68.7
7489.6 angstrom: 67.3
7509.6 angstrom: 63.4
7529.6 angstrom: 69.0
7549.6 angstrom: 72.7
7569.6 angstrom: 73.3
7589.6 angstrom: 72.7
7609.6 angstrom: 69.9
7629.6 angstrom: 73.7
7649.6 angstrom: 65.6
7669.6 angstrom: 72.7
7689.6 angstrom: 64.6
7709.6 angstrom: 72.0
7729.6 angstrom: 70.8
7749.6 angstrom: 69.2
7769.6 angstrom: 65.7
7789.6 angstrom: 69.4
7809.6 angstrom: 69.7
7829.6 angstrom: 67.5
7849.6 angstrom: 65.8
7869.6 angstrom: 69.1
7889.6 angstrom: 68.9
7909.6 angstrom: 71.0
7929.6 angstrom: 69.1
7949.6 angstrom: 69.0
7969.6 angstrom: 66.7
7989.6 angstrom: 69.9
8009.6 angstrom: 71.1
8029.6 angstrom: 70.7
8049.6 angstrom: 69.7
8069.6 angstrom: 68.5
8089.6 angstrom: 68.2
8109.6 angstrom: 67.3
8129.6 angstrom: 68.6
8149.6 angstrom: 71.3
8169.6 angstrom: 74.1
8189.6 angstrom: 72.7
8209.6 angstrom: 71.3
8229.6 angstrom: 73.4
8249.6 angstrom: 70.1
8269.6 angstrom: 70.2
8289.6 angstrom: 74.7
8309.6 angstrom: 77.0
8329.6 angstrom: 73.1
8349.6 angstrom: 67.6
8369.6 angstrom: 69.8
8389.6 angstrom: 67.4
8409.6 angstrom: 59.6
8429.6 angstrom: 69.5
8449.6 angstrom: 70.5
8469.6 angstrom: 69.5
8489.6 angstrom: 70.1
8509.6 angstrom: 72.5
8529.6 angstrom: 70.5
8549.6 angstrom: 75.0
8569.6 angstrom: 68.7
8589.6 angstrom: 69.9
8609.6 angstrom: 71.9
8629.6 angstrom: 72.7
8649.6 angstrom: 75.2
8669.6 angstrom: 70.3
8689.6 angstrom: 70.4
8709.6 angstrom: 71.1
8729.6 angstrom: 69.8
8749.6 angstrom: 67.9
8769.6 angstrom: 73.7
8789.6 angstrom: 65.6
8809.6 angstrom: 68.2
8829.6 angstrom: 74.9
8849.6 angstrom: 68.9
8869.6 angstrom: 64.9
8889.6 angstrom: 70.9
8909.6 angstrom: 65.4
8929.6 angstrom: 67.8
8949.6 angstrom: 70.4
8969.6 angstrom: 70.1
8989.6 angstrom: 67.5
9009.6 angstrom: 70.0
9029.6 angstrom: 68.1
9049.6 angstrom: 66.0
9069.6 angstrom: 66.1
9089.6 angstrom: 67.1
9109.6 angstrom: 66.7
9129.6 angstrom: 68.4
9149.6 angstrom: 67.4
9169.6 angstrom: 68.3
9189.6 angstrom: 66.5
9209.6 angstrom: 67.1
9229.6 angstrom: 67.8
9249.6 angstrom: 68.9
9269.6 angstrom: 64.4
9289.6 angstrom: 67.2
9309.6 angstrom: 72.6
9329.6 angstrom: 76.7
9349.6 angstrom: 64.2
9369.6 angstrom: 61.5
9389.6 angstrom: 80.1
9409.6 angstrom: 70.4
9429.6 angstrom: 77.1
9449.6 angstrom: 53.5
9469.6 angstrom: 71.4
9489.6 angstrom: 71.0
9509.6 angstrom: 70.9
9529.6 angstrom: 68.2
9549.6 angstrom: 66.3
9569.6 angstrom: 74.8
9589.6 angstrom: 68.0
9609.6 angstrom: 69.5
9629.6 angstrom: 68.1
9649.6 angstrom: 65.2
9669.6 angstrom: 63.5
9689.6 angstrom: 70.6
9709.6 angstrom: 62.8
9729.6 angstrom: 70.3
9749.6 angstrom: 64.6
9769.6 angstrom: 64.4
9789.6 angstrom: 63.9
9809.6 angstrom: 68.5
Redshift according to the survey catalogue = 0.43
